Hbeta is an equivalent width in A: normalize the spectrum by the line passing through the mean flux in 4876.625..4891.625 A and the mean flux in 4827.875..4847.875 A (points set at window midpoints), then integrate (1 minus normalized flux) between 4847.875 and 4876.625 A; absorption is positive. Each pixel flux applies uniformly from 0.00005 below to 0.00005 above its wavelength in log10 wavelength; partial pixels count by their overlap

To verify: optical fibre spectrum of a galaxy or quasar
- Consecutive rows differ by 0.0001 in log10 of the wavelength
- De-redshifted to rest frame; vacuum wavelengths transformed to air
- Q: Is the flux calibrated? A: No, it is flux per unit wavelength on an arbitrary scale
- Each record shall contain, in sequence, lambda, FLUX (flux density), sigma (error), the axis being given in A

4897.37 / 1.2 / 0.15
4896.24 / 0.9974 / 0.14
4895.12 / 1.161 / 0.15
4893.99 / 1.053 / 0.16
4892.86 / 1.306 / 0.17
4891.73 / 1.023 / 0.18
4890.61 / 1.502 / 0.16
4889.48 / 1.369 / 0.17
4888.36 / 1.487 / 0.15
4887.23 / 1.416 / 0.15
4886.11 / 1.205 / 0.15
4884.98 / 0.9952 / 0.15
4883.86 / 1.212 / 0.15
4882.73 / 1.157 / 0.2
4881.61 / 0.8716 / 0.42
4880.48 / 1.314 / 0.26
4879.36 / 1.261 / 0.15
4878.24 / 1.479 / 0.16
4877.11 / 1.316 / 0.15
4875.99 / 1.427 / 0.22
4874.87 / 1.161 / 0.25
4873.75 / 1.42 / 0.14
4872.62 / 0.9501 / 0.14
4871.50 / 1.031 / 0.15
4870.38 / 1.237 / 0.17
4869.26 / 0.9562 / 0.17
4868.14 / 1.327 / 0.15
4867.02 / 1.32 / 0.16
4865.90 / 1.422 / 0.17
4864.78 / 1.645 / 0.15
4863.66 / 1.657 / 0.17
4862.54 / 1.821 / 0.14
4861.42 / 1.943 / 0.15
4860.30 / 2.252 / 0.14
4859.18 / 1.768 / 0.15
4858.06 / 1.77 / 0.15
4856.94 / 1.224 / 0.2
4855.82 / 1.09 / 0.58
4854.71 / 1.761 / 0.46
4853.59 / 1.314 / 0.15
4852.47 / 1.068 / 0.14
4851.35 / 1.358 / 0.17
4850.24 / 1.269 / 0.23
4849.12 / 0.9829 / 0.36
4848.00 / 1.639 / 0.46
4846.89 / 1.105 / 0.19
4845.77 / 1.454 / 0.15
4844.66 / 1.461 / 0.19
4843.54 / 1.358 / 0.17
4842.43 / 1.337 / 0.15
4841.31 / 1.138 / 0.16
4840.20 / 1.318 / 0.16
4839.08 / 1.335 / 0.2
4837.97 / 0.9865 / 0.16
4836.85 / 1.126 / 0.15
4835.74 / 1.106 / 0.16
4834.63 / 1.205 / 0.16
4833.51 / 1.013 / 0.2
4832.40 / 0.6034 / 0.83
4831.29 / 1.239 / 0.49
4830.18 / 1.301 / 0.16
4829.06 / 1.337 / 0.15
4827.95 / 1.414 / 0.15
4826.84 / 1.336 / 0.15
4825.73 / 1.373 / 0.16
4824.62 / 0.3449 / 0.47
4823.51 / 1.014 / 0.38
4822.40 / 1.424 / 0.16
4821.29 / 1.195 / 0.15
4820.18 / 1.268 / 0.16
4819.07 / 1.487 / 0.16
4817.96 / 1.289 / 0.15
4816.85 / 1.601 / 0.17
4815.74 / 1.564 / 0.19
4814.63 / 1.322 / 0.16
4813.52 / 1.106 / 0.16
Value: -3.9 A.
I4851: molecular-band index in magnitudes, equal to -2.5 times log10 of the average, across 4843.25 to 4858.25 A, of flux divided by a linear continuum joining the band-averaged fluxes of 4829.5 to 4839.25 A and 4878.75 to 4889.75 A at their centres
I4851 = -0.17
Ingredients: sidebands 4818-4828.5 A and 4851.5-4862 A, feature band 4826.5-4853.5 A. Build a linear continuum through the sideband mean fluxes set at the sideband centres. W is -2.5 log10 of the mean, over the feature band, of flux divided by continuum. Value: 0.130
